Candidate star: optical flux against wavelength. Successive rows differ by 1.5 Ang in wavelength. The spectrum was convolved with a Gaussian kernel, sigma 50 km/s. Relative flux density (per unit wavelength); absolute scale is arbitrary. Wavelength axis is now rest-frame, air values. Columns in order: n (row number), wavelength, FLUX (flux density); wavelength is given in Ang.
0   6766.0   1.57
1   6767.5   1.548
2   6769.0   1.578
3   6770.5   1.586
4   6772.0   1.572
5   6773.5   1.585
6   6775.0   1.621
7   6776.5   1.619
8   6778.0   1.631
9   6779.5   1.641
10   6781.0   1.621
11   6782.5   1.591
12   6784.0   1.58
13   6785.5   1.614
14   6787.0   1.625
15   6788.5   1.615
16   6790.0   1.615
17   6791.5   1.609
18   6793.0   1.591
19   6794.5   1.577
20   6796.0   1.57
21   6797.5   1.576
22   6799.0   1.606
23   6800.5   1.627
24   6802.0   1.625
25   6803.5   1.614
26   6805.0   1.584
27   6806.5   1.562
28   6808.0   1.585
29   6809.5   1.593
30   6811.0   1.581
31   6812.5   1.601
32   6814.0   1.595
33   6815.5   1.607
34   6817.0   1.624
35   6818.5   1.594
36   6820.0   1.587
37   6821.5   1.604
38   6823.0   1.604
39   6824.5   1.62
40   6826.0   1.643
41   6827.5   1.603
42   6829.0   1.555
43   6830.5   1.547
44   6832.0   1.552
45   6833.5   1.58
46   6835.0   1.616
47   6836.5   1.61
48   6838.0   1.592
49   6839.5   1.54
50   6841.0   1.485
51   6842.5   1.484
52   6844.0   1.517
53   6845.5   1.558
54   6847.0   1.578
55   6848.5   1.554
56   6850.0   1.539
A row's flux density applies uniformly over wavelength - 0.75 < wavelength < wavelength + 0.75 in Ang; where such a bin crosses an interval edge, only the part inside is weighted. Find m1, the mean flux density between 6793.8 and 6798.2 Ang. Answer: 1.57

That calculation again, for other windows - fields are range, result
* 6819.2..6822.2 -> 1.6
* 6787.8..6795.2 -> 1.6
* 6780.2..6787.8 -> 1.61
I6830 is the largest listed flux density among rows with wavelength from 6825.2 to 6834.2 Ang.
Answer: 1.643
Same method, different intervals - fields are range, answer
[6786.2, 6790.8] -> 1.625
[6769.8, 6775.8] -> 1.621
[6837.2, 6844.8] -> 1.592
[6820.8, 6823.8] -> 1.604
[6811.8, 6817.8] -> 1.624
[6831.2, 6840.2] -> 1.616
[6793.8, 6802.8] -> 1.627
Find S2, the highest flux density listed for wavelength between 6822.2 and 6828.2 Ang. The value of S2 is 1.643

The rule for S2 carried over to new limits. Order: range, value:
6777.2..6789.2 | 1.641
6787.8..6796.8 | 1.615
